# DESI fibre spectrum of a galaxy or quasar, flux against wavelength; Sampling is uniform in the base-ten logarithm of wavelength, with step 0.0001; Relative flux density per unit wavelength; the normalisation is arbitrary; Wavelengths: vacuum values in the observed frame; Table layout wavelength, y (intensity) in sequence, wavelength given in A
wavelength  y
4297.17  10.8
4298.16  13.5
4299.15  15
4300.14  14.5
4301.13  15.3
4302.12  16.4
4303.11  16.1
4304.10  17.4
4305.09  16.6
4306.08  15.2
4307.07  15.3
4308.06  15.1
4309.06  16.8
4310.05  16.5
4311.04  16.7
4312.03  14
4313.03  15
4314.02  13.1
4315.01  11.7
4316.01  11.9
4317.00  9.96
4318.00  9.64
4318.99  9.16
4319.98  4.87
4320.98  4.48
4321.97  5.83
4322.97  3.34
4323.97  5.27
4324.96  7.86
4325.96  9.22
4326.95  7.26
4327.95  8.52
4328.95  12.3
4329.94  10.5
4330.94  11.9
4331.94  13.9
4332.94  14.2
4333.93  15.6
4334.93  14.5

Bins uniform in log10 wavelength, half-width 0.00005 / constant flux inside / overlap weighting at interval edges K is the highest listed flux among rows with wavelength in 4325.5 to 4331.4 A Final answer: 12.3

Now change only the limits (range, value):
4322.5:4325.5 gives 7.86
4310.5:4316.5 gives 16.7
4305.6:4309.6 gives 16.8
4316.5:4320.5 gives 9.96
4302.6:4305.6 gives 17.4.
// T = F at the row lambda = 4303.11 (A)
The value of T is 16.1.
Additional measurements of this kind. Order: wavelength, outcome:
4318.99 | 9.16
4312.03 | 14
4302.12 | 16.4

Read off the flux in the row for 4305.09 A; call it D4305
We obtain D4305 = 16.6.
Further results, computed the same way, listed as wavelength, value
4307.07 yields 15.3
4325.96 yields 9.22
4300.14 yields 14.5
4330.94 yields 11.9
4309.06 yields 16.8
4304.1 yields 17.4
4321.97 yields 5.83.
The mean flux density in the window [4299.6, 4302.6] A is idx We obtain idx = 15.4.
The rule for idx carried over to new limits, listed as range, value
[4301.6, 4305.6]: 16.6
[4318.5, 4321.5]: 6.17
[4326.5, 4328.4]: 7.88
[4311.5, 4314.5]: 14.1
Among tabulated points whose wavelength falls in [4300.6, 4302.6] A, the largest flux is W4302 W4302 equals 16.4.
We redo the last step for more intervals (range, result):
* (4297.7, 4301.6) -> 15.3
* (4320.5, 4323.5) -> 5.83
